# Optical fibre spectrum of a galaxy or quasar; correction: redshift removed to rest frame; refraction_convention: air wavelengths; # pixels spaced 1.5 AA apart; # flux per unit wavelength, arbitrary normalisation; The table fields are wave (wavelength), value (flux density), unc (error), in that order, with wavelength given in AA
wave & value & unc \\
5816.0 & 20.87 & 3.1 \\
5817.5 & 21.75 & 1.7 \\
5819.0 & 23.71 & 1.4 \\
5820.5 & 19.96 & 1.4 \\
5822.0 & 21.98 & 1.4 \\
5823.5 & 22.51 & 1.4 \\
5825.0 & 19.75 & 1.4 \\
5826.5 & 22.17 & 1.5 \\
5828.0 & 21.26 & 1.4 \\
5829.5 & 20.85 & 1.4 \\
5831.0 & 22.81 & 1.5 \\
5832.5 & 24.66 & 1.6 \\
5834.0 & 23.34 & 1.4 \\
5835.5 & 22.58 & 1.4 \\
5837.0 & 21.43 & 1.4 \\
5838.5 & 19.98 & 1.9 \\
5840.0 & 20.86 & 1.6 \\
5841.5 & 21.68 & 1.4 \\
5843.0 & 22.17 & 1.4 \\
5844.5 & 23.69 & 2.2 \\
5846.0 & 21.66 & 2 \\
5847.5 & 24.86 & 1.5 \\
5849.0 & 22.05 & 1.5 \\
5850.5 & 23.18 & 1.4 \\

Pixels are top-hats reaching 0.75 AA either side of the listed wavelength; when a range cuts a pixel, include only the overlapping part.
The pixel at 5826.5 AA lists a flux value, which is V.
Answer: 22.17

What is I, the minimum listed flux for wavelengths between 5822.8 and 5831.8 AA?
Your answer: 19.75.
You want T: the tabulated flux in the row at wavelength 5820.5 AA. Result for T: 19.96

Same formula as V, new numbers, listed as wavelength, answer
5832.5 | 24.66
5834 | 23.34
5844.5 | 23.69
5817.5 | 21.75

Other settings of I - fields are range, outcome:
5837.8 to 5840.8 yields 19.98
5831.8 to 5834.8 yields 23.34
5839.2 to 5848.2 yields 20.86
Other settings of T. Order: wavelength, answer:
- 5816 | 20.87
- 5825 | 19.75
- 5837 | 21.43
